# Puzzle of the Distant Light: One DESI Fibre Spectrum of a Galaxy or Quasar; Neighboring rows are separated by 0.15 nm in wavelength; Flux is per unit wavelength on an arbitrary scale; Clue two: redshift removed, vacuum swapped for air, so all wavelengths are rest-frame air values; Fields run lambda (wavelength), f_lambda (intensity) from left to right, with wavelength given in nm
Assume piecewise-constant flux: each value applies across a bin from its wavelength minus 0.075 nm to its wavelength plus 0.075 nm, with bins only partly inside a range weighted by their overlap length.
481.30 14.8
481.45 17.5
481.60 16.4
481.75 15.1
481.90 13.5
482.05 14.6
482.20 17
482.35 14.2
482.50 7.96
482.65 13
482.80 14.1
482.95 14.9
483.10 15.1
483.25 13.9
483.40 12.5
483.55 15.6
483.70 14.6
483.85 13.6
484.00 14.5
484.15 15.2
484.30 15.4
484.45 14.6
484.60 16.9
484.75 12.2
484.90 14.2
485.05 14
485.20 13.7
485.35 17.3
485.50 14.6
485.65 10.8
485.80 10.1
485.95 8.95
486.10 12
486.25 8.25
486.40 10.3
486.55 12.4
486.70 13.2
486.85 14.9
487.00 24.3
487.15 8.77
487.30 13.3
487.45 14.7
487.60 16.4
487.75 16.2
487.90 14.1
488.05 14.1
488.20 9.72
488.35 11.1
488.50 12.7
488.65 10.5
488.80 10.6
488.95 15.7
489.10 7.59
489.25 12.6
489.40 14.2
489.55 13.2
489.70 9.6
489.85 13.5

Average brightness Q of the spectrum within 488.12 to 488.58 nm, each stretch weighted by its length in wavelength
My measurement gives 11.2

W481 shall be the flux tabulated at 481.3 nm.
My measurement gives 14.8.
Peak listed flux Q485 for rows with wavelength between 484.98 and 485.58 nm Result 17.3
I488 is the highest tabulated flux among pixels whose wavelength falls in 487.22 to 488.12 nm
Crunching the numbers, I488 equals 16.4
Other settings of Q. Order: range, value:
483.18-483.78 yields 14.1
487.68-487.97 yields 15.2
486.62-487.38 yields 14.9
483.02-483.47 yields 13.9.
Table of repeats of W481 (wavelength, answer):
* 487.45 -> 14.7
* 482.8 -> 14.1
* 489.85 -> 13.5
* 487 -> 24.3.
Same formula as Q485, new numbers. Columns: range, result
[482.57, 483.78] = 15.6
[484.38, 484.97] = 16.9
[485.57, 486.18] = 12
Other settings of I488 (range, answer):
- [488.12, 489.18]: 15.7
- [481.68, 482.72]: 17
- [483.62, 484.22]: 15.2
